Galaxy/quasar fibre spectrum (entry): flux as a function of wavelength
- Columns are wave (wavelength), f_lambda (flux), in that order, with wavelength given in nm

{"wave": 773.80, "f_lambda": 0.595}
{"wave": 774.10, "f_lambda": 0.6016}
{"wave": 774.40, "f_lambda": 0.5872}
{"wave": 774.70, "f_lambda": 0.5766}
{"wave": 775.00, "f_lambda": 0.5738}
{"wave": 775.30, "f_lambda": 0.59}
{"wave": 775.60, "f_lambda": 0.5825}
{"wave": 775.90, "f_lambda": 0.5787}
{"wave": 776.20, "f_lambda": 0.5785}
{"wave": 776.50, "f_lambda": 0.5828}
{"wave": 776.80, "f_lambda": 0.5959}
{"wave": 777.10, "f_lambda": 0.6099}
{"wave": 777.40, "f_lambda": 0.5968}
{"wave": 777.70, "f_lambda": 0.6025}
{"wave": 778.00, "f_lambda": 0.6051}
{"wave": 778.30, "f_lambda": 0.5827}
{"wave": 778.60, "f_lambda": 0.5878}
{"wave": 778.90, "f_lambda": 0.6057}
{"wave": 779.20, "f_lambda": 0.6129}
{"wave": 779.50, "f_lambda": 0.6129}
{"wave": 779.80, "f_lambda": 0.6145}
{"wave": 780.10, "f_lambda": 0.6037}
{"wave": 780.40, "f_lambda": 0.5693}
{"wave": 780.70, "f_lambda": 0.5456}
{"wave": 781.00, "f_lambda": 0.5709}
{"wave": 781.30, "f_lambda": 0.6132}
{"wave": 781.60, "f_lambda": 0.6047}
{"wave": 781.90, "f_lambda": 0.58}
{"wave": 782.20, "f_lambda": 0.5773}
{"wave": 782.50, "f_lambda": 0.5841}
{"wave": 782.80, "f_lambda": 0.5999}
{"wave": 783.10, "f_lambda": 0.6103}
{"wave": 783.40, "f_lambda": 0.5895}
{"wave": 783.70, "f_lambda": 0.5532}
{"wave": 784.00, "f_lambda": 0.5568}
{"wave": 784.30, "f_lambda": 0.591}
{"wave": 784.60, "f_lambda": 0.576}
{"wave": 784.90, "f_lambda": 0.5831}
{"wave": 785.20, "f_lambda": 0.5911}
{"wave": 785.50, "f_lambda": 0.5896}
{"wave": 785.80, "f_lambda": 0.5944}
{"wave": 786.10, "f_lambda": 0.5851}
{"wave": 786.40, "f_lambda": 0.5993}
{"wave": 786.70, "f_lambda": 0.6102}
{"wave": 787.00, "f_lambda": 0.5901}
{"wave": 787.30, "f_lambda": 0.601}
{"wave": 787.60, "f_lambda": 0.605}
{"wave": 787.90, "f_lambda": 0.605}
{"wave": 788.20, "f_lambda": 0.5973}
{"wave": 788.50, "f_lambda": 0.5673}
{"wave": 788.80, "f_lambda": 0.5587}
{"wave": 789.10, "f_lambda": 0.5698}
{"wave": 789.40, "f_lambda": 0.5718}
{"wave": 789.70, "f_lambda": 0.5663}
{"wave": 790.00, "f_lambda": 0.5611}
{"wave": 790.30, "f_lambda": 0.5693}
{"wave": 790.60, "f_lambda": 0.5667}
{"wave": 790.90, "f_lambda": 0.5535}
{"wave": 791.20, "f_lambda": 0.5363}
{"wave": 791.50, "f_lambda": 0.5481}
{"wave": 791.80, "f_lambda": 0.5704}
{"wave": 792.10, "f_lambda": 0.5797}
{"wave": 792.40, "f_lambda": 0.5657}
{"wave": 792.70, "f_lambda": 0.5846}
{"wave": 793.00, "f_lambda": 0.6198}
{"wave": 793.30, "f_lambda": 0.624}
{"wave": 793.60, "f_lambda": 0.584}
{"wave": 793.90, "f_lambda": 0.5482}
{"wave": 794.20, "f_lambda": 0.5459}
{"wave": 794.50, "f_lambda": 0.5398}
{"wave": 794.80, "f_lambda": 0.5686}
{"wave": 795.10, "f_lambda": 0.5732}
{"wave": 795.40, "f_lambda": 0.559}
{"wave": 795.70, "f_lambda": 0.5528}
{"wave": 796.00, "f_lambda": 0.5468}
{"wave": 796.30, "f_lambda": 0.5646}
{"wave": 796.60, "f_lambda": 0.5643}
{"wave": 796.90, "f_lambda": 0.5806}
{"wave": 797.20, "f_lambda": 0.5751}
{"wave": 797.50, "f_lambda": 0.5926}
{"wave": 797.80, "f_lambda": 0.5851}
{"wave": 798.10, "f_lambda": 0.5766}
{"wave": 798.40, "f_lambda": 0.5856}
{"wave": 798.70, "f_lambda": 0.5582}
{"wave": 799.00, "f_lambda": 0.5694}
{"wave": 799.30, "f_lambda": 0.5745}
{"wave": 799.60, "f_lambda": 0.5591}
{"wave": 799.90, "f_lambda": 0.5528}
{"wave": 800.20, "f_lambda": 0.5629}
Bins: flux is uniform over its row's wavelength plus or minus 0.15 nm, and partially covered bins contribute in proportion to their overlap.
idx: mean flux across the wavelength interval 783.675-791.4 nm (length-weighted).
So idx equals 0.579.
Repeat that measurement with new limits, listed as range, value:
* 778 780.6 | 0.598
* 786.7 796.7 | 0.572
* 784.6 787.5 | 0.593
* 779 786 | 0.588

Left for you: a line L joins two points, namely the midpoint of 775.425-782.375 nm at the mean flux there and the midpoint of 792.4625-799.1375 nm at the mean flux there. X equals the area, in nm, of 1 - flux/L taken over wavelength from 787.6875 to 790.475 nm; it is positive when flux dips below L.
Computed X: 0.027 nm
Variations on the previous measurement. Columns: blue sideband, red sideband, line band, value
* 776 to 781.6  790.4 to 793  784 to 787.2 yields -0.06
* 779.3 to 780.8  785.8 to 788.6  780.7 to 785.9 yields 0.08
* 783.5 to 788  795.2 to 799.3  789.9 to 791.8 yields 0.08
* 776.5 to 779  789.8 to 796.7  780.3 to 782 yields 0.03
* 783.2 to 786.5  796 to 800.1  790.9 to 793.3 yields 0.01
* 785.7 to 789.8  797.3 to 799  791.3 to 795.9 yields 0.10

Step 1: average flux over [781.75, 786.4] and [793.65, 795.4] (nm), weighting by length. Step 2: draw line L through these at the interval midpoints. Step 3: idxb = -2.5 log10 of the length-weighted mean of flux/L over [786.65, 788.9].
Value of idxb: -0.03 mag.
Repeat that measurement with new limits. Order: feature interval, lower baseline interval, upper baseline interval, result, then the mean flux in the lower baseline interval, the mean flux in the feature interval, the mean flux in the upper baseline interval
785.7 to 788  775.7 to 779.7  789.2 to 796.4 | -0.038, 0.596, 0.599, 0.567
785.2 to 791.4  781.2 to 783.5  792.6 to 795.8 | 0.007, 0.595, 0.58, 0.573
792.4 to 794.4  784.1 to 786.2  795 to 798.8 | -0.012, 0.587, 0.582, 0.57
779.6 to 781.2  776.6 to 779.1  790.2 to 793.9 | 0.021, 0.598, 0.583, 0.574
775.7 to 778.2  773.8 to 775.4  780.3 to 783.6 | -0.013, 0.587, 0.593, 0.586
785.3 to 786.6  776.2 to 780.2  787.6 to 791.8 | -0.026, 0.6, 0.593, 0.568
